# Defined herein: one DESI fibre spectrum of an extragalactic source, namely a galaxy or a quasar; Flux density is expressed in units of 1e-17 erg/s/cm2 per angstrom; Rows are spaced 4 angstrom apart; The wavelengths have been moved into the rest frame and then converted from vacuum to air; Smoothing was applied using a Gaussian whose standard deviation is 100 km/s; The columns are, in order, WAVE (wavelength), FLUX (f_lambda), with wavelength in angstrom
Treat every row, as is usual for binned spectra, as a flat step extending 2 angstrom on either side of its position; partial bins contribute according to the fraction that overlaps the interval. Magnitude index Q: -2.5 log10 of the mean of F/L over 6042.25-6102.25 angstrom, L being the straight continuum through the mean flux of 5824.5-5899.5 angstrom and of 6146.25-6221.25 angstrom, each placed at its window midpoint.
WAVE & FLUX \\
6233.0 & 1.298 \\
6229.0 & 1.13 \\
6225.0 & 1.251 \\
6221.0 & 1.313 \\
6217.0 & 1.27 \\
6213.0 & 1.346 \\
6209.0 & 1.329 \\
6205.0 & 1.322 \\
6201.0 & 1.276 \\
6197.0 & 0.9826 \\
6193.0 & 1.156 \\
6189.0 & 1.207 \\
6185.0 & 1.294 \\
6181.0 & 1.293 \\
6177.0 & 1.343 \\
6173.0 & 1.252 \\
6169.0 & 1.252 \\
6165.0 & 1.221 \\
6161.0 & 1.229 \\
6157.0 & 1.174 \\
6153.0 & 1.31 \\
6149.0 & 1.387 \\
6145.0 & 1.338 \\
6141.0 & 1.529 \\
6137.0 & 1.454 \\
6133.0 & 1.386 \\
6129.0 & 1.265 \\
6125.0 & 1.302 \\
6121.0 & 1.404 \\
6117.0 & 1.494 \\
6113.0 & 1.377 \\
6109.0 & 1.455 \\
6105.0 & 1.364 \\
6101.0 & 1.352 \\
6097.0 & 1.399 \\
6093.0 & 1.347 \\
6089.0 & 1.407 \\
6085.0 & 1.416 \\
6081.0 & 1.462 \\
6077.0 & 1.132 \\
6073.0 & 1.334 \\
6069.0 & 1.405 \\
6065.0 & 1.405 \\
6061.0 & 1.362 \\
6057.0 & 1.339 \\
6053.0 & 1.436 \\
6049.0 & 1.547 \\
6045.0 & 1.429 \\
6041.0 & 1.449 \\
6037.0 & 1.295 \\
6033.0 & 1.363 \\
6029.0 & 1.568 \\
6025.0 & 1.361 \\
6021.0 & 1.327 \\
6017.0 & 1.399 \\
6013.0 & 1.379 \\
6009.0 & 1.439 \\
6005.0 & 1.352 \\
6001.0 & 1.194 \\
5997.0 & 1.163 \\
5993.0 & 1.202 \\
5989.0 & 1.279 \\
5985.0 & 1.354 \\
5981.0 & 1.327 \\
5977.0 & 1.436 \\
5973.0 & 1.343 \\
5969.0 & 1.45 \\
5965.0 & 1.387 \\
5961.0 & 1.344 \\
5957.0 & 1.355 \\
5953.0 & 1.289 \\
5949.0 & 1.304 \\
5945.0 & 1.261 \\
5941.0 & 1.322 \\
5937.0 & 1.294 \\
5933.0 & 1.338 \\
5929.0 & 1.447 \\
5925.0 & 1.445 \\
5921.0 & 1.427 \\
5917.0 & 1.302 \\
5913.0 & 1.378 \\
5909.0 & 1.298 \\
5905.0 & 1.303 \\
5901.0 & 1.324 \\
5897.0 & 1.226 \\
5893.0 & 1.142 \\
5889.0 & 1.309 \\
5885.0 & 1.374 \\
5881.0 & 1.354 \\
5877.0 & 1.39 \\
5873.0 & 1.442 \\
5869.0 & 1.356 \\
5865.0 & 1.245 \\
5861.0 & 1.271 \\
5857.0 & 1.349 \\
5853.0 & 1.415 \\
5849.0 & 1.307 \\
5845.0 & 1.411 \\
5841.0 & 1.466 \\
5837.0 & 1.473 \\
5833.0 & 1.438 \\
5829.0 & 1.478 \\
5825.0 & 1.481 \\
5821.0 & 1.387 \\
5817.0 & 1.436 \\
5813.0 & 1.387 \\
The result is -0.073 mag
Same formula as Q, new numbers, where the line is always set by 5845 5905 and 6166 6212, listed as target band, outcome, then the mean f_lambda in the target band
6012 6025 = -0.063 mag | 1.37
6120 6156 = -0.090 mag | 1.37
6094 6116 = -0.101 mag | 1.39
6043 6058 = -0.130 mag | 1.44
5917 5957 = -0.030 mag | 1.35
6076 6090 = -0.076 mag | 1.37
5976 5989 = -0.045 mag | 1.35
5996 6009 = 0.017 mag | 1.27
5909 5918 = -0.017 mag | 1.33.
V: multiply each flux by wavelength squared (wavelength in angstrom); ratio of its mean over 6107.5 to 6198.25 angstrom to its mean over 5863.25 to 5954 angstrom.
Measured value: 1.07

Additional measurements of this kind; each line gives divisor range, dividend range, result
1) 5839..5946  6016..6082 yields 1.09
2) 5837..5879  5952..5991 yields 1.03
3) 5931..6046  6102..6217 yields 1.03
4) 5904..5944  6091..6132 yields 1.08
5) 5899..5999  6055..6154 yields 1.09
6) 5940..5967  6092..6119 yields 1.11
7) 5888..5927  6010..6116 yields 1.11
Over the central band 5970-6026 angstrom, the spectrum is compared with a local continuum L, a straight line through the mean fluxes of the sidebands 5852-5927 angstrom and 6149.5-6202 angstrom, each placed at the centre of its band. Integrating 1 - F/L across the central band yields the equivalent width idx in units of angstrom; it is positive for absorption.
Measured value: -1.4 angstrom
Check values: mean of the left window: 1.33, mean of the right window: 1.23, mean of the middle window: 1.33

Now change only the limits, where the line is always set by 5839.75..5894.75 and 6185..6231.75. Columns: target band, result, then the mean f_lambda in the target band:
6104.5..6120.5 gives -2.0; 1.43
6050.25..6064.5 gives -1.2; 1.39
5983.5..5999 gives 0.7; 1.25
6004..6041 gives -2.7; 1.39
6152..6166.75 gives 0.3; 1.23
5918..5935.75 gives -1.0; 1.4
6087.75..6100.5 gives -1.1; 1.38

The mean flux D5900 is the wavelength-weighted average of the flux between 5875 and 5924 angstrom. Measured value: 1.32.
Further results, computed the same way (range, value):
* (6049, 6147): 1.39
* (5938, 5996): 1.33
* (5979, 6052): 1.36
